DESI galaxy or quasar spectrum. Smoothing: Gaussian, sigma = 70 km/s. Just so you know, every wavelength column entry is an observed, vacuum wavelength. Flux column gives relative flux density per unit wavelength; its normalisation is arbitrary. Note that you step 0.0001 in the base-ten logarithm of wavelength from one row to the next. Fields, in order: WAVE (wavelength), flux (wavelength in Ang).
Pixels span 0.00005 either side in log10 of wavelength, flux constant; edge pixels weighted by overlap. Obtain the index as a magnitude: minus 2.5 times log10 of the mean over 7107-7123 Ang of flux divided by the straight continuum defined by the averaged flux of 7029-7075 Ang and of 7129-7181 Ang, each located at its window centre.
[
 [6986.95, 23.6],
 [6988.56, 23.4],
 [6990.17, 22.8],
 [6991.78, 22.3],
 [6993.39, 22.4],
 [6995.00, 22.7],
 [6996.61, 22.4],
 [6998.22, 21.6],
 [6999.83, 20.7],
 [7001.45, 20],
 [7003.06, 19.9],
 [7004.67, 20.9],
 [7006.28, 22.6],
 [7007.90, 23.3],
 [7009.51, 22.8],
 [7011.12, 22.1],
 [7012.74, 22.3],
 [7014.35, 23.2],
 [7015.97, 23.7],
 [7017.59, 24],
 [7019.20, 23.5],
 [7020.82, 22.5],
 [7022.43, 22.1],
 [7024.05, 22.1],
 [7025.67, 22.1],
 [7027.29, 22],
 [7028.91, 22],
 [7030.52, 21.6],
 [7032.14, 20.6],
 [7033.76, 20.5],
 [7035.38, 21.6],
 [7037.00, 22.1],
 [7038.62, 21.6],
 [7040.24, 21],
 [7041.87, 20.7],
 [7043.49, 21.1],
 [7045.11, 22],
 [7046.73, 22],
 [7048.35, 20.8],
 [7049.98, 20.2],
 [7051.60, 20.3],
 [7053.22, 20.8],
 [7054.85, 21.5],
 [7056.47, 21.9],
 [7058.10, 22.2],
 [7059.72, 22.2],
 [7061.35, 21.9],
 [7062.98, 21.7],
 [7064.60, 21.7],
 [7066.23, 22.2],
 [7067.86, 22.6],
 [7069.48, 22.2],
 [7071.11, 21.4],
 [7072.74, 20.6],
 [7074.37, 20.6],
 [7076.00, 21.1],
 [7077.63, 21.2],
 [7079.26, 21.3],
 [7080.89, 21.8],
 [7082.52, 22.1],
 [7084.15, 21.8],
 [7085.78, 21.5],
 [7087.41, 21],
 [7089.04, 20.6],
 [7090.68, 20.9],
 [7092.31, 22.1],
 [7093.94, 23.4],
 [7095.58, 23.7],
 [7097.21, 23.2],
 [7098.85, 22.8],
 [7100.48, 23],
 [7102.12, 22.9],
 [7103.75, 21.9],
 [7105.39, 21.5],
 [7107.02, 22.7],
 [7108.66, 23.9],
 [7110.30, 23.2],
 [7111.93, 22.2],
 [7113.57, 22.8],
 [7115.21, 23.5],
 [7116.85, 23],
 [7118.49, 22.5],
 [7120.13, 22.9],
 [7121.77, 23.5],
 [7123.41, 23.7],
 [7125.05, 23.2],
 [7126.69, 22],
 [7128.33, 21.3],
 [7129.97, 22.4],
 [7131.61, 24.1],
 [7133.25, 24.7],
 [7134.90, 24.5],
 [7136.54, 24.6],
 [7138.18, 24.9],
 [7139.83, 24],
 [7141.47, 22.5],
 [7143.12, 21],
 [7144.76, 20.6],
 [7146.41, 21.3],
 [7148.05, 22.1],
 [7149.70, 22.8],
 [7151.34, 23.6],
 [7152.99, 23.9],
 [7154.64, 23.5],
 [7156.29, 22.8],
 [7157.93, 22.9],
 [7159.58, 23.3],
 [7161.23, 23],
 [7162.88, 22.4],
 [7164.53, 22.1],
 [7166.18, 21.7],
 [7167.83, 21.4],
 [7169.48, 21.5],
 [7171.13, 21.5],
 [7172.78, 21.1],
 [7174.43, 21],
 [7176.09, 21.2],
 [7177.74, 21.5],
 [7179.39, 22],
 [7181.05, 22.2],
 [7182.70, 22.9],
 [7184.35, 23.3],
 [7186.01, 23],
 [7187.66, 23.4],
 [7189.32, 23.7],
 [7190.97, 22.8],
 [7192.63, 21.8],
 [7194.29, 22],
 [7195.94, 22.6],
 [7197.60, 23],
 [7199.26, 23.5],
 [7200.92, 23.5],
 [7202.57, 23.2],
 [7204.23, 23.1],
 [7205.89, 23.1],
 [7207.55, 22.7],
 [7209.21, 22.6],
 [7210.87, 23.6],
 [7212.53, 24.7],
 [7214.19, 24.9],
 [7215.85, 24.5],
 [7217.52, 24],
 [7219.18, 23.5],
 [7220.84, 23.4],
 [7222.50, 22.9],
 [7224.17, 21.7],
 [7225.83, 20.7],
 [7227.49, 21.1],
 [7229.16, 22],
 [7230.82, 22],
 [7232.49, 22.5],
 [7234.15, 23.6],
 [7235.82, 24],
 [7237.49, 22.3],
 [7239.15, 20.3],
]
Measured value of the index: -0.04 mag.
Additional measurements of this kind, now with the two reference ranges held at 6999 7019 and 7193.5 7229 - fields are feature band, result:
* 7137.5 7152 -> 0.012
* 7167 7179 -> 0.075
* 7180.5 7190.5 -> -0.009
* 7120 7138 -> -0.035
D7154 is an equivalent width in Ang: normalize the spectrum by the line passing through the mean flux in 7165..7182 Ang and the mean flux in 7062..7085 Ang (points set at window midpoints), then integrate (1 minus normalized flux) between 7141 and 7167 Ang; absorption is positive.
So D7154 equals -1.1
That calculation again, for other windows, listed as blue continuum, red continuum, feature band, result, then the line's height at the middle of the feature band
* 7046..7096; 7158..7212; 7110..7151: -1.63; 22.1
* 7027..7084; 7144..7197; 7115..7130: -0.56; 22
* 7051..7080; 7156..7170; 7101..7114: -0.45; 21.9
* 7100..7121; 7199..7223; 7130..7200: 1.62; 23.2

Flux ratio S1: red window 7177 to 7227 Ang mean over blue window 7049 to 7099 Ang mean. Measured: 1.06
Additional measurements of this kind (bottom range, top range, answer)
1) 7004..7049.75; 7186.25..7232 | 1.04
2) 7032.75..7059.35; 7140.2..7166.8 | 1.06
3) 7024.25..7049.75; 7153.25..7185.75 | 1.04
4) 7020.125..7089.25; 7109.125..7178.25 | 1.05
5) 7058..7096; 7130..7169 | 1.06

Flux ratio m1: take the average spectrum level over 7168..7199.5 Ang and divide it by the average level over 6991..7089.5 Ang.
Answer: 1.0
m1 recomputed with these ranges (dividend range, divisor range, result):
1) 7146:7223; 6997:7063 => 1.05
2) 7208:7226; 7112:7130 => 1.03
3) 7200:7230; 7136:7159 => 1.01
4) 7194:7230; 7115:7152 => 1.00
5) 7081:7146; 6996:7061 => 1.04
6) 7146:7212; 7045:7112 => 1.03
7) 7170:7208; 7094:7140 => 0.97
